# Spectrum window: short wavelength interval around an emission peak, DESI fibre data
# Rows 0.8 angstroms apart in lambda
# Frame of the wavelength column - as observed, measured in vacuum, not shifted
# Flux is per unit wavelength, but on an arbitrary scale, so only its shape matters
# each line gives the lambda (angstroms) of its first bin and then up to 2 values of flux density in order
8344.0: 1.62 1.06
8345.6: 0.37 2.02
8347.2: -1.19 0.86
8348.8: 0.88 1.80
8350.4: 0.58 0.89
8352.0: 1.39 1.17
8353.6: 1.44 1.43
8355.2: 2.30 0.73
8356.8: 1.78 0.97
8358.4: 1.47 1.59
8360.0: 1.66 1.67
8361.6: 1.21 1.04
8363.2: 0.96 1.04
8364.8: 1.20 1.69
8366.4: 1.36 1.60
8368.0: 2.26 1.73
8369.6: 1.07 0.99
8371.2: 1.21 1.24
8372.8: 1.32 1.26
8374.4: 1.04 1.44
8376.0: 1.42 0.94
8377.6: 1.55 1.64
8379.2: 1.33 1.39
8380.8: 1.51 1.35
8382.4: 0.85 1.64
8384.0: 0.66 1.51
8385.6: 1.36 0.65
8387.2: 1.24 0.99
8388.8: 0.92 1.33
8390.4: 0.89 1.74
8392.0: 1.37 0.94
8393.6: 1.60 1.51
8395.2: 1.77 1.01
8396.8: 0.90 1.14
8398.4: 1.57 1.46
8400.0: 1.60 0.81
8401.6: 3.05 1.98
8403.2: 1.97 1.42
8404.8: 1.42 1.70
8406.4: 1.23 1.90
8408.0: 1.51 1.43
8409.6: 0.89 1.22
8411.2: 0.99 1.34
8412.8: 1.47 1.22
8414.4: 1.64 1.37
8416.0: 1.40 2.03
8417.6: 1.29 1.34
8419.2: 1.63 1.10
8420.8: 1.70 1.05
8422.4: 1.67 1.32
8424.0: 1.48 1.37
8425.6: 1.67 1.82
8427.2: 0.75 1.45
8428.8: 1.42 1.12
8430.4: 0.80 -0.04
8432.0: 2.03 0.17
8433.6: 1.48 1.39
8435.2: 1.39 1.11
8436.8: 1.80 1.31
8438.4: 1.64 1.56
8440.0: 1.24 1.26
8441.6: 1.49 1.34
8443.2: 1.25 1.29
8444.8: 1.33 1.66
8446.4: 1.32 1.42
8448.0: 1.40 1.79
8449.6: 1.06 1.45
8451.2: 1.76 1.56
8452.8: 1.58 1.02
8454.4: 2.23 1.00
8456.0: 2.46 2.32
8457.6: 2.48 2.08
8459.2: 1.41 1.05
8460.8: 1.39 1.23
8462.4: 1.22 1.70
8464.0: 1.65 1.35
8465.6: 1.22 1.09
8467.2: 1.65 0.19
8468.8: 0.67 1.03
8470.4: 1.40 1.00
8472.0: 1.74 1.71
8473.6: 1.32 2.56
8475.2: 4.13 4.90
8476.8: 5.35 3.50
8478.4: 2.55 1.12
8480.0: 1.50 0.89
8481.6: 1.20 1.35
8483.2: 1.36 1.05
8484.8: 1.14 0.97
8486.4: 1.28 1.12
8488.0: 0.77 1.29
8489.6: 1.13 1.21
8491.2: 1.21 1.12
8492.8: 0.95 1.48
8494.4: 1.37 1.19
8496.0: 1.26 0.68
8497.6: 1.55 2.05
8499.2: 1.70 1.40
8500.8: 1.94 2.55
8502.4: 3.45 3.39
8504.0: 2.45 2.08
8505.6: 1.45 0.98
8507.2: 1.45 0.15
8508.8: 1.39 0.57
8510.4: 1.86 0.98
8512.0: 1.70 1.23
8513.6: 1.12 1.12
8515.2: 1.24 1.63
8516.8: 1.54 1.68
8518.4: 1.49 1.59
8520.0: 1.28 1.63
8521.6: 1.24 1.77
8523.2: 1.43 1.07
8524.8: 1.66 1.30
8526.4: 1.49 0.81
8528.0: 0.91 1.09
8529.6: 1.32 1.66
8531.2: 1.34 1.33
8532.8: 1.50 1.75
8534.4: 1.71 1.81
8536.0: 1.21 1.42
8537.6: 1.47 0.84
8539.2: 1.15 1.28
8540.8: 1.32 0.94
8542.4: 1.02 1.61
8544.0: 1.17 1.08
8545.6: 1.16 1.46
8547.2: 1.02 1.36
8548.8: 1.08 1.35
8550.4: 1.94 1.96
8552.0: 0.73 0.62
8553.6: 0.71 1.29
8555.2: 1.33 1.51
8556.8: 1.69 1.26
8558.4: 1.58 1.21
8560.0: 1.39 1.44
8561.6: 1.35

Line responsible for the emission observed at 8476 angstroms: H-alpha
